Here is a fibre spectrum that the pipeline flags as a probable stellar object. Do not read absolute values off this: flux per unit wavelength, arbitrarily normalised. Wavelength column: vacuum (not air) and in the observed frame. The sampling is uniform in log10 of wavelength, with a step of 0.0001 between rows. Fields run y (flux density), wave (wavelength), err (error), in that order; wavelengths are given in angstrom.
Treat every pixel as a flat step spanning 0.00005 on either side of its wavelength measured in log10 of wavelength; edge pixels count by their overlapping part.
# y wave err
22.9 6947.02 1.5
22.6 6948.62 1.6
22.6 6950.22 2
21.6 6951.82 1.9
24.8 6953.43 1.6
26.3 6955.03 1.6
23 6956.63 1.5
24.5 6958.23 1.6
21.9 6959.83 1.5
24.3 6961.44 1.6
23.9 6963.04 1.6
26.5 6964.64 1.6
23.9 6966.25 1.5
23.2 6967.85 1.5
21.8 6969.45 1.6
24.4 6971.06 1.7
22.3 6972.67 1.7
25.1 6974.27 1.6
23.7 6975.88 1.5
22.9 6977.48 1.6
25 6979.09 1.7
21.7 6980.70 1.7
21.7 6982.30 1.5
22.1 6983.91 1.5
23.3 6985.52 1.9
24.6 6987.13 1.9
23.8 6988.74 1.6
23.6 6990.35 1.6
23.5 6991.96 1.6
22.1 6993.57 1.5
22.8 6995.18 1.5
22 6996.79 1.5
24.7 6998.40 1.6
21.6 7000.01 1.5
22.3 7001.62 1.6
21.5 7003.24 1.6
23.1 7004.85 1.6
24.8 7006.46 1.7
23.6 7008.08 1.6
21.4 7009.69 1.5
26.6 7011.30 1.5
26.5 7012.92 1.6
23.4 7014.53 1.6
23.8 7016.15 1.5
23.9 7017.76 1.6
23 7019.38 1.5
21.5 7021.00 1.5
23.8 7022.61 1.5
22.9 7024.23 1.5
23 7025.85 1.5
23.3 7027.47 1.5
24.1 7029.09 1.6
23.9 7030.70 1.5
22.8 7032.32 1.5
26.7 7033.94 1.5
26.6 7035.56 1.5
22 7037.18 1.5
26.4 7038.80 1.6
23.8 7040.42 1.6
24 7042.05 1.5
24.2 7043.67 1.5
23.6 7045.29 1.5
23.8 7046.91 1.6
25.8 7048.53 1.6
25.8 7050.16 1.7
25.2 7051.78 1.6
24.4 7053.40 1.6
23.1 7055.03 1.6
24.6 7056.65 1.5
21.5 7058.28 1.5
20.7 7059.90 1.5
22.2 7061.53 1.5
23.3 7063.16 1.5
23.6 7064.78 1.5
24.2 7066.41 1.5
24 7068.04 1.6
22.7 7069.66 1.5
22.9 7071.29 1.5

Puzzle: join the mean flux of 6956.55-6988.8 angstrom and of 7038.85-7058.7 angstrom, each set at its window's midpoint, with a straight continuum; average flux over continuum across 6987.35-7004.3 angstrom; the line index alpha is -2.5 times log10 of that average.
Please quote 0.04 mag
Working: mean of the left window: 23.5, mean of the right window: 24.3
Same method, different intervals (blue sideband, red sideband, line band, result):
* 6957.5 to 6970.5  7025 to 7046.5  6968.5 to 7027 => 0.03 mag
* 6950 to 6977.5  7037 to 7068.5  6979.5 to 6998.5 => 0.04 mag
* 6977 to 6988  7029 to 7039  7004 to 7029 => 0.02 mag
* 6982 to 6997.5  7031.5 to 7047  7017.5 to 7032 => 0.04 mag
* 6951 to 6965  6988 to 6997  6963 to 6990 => 0.00 mag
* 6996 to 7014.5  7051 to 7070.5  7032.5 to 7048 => -0.05 mag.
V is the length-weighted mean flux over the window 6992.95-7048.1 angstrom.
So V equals 23.7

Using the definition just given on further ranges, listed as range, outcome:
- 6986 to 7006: 23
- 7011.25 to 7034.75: 23.9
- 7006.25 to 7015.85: 24.3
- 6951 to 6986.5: 23.5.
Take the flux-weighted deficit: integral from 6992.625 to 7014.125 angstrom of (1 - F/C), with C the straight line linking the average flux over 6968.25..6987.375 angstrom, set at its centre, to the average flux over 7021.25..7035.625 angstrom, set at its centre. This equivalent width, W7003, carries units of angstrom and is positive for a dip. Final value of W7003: 0.2 angstrom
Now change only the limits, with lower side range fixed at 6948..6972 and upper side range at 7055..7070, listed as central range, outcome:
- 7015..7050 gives -1.18 angstrom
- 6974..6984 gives 0.17 angstrom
